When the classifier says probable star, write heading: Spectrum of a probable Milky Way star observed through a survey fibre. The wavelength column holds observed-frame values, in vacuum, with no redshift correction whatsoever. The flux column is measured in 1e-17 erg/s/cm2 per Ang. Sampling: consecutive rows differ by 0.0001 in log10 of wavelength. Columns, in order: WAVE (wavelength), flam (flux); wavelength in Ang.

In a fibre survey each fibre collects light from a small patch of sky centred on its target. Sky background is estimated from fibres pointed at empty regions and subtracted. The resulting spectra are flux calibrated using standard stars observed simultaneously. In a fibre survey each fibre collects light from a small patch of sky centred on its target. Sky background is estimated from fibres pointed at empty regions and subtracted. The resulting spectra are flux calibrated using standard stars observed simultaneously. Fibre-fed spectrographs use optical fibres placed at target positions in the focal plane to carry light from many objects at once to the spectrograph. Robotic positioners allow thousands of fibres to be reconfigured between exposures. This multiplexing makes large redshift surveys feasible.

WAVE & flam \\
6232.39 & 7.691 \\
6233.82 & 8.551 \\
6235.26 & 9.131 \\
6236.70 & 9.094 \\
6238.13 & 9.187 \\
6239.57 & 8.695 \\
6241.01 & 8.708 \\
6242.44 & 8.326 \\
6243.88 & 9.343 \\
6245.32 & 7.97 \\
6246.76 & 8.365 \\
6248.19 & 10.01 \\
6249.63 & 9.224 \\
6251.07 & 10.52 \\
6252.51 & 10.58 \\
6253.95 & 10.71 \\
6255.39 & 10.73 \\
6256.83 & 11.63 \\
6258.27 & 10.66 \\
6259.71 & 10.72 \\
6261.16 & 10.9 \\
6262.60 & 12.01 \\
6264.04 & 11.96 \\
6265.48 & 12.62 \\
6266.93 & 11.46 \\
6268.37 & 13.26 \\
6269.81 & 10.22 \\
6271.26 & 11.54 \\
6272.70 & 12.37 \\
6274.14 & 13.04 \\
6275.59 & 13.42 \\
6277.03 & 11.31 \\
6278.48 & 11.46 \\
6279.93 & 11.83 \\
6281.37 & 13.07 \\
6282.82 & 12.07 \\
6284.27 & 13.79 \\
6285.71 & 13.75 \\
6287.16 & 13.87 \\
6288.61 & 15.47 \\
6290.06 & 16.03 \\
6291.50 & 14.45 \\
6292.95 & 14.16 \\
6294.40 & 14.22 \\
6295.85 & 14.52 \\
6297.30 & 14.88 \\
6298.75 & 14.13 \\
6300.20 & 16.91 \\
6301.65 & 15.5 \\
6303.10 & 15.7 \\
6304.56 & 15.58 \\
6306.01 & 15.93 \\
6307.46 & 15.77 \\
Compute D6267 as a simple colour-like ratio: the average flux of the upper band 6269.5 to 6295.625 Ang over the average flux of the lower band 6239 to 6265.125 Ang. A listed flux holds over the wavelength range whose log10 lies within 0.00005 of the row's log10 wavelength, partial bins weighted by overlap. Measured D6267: 1.31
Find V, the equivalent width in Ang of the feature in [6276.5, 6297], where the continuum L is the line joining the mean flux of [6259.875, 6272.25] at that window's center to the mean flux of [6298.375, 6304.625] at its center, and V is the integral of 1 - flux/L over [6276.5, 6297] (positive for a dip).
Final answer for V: 0.59 Ang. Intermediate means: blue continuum 11.7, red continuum 15.6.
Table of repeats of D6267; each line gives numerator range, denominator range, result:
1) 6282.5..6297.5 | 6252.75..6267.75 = 1.27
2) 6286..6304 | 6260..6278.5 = 1.25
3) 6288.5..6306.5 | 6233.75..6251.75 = 1.68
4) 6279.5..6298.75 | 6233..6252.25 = 1.55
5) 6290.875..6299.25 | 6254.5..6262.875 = 1.30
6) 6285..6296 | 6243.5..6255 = 1.51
